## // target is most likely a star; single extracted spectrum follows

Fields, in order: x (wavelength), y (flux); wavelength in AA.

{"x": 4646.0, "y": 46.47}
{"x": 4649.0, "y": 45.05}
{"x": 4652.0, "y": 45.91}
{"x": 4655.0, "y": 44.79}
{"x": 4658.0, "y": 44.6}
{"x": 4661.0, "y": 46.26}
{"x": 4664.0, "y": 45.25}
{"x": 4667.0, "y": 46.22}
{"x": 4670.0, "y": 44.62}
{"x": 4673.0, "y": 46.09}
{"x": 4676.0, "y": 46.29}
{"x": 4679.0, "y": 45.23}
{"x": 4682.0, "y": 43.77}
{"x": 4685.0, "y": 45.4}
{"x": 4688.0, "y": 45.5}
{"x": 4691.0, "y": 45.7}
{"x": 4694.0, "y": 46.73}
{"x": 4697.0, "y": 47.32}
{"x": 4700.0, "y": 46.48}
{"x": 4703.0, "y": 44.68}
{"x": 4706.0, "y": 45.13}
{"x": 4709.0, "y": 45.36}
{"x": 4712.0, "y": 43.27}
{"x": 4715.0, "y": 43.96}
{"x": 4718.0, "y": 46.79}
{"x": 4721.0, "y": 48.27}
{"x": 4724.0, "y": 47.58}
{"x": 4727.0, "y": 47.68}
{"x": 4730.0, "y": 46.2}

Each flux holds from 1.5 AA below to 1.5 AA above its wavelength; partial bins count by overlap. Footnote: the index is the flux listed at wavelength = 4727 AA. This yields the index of 47.68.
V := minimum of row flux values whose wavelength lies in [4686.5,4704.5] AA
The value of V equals 44.68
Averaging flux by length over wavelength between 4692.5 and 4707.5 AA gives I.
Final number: 46.1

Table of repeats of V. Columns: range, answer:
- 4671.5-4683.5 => 43.77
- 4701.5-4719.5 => 43.27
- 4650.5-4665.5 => 44.6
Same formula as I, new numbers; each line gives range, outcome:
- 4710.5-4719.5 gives 44.7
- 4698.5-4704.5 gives 45.6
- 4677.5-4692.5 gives 45.1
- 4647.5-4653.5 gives 45.5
